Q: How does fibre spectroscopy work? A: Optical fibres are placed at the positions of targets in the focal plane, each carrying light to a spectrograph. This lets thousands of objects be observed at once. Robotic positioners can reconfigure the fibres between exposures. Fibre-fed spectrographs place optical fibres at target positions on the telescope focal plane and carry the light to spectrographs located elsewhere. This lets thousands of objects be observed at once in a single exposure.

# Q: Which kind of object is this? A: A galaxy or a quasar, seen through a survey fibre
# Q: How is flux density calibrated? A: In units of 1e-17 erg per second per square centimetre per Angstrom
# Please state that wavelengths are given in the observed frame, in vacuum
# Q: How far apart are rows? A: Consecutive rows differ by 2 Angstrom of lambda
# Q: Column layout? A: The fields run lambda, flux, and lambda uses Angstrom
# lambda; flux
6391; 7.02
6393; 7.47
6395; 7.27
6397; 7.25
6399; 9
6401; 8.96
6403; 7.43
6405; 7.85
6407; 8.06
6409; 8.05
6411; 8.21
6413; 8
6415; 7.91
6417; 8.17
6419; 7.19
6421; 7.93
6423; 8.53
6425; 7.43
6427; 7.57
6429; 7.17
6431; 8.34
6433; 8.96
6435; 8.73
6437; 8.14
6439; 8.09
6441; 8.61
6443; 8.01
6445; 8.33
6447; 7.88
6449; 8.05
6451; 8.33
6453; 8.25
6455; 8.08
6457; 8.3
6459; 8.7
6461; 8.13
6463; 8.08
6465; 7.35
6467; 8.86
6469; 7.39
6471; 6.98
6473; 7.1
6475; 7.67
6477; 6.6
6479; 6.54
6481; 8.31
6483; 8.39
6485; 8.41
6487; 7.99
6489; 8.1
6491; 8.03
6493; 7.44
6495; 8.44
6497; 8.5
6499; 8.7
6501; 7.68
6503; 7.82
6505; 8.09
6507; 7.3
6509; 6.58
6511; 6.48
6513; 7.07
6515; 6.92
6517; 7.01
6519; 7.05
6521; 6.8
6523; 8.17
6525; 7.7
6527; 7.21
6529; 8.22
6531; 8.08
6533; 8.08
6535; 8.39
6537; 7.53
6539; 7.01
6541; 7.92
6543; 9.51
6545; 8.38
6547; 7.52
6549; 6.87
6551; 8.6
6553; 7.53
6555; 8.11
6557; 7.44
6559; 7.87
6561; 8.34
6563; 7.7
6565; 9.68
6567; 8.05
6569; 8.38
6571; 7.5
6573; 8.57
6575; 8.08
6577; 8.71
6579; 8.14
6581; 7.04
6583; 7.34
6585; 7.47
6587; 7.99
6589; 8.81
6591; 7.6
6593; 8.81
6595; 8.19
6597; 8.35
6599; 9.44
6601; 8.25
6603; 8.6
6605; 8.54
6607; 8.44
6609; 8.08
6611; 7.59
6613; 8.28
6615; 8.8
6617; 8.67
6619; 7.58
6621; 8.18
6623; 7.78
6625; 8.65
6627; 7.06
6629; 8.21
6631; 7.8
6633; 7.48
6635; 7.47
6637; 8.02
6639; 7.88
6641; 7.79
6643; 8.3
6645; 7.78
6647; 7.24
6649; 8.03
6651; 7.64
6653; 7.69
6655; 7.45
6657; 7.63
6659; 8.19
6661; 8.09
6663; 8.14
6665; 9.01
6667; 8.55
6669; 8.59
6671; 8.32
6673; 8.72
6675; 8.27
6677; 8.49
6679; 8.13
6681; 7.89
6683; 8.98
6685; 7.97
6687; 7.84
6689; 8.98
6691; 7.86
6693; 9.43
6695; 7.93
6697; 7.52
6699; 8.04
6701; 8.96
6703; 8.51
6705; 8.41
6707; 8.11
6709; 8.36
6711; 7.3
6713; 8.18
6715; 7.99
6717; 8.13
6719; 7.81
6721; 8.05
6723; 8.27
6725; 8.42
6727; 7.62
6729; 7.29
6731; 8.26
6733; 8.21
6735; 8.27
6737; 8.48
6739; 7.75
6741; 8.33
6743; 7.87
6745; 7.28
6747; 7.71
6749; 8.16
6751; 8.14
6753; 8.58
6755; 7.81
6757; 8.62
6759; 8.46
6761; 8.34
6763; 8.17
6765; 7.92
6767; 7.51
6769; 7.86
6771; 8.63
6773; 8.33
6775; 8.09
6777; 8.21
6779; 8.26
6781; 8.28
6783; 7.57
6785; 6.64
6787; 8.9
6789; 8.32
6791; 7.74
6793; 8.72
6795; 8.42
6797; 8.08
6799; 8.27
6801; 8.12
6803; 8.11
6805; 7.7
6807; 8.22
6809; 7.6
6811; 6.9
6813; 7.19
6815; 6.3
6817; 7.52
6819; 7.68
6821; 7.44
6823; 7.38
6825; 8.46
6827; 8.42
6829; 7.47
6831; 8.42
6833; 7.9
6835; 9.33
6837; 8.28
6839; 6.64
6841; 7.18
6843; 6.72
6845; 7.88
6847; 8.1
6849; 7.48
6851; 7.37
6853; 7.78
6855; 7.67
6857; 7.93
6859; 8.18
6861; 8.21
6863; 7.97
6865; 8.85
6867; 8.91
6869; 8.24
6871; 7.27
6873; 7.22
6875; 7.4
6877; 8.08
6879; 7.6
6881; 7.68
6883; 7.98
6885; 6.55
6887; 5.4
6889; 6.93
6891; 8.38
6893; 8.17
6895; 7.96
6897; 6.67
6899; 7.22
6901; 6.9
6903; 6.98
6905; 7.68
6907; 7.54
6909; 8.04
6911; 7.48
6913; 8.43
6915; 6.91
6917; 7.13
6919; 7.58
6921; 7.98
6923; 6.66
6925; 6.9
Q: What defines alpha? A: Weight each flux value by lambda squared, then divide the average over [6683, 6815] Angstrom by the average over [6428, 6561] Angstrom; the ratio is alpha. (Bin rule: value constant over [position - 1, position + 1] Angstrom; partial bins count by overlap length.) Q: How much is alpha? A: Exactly 1.1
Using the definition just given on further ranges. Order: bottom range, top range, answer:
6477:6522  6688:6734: 1.14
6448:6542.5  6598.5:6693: 1.10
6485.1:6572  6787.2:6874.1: 1.10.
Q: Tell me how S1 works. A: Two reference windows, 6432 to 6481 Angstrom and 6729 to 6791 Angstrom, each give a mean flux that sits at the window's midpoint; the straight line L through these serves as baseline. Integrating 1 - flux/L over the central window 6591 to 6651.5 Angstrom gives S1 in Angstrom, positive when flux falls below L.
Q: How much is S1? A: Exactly -0.5 Angstrom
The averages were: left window 7.97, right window 8.08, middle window 8.09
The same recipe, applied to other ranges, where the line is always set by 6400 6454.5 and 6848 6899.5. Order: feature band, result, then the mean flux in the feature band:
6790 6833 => -0.5 Angstrom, 7.82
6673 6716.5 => -2.4 Angstrom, 8.25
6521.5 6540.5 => 0.4 Angstrom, 7.8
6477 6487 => 0.3 Angstrom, 7.79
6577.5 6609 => -1.1 Angstrom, 8.2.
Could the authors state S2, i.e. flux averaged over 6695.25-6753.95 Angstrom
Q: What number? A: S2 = 8.07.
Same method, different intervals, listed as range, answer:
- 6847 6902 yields 7.64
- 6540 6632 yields 8.14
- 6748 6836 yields 8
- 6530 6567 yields 8.03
